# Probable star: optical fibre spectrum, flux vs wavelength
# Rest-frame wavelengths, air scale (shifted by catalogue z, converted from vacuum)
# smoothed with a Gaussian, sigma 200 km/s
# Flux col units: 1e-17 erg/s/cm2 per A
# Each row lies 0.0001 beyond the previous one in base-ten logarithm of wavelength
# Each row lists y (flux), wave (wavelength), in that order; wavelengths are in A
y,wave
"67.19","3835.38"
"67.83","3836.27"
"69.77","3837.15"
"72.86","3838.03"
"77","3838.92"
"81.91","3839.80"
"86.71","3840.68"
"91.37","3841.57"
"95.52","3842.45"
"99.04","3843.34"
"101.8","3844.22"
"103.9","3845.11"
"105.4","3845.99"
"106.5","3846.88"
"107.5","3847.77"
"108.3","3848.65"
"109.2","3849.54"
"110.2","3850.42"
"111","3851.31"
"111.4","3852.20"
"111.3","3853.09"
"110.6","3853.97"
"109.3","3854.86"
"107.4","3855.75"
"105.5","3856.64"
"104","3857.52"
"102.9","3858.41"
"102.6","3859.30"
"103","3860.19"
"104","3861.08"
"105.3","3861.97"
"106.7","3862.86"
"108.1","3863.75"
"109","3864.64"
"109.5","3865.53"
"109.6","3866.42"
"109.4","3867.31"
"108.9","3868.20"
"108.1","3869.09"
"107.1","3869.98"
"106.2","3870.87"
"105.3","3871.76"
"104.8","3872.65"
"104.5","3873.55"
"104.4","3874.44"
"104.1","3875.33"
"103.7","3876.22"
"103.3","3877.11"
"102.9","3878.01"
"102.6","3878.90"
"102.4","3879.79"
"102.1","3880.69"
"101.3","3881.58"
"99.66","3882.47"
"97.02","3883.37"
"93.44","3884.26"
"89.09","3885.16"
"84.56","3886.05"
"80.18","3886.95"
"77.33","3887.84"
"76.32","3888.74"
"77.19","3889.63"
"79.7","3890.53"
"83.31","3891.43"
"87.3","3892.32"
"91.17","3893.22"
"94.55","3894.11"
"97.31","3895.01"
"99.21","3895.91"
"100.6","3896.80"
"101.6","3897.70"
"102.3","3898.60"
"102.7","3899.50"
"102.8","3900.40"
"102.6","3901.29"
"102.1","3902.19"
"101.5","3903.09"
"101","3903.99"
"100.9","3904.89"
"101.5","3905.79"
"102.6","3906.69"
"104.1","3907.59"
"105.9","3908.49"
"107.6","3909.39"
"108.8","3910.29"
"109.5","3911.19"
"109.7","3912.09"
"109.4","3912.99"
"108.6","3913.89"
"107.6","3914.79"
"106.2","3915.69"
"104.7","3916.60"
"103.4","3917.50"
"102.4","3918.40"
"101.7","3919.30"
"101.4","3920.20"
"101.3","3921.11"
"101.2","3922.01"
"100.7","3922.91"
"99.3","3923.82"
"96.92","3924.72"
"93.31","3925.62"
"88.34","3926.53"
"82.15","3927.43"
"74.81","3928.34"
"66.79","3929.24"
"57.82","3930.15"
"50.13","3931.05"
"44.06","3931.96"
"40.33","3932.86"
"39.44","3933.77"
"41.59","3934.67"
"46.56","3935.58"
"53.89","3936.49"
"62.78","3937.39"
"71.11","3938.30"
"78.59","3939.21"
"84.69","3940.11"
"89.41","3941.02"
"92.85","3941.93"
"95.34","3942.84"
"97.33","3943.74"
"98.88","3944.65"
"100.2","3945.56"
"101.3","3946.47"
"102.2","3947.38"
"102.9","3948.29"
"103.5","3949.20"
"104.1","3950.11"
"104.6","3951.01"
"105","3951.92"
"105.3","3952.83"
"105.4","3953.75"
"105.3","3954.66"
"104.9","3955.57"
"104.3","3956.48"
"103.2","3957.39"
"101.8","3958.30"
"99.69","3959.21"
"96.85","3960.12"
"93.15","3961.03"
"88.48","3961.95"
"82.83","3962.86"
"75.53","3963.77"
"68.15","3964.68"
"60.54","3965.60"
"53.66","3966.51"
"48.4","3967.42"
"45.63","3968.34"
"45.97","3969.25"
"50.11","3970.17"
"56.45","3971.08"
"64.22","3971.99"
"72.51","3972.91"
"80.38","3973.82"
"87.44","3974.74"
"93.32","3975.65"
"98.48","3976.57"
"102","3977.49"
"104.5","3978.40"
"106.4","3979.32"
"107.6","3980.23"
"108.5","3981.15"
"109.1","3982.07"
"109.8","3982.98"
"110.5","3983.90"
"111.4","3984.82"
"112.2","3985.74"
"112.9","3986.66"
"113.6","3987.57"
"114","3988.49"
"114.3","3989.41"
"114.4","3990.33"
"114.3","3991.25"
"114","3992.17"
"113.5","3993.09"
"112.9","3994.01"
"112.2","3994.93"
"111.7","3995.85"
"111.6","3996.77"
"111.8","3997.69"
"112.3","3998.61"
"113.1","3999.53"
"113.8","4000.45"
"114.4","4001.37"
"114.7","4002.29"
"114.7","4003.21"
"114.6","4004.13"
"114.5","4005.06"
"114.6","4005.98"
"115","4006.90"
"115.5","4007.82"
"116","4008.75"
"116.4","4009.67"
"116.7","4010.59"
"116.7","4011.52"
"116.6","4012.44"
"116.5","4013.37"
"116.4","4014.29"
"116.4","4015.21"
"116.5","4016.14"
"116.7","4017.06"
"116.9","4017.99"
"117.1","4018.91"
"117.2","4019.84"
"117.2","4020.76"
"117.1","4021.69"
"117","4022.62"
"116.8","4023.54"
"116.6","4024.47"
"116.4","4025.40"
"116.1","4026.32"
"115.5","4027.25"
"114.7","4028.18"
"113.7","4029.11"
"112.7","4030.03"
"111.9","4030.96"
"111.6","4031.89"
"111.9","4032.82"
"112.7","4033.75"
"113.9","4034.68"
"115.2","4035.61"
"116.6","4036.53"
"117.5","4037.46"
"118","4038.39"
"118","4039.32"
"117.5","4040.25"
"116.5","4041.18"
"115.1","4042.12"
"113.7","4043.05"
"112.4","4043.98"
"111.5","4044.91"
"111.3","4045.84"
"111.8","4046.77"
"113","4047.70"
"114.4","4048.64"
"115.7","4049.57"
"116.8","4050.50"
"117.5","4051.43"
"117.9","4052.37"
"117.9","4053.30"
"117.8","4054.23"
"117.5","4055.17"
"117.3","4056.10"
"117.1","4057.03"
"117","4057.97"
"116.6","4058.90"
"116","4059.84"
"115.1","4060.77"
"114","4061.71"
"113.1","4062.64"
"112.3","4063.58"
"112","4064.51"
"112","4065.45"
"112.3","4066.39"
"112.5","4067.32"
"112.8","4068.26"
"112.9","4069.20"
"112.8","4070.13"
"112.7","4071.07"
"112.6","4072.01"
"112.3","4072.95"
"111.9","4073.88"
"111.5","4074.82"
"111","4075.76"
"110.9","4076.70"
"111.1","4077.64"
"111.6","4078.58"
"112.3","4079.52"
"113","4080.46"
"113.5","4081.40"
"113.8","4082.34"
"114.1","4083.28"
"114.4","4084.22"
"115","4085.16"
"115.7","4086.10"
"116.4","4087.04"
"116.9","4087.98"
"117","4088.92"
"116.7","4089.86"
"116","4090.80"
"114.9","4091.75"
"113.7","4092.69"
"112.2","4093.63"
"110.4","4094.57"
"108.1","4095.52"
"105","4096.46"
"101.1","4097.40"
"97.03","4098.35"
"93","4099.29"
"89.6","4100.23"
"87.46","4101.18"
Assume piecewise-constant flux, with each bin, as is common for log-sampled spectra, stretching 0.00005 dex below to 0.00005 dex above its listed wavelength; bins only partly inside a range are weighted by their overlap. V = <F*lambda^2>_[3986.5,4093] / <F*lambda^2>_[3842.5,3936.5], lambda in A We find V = 1.3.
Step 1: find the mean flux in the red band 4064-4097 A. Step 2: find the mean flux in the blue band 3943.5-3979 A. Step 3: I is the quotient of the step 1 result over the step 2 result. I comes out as 1.3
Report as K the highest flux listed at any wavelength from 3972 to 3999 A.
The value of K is 114.4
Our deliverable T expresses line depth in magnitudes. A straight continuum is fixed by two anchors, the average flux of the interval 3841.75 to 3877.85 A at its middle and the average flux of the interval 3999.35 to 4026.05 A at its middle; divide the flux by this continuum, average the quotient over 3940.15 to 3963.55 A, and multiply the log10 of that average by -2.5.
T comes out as 0.13 mag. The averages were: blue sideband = 106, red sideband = 116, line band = 99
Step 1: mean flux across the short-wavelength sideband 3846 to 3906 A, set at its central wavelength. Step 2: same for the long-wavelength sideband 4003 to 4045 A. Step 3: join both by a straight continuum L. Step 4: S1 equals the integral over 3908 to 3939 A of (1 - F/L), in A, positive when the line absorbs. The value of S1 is 6.0 A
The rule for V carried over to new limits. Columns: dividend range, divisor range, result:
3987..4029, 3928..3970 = 1.48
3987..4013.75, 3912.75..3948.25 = 1.40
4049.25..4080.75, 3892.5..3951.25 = 1.34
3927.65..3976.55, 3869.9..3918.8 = 0.82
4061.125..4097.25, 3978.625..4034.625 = 1.03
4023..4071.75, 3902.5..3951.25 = 1.35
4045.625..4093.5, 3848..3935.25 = 1.29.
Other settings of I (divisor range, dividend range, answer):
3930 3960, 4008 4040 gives 1.36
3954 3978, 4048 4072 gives 1.43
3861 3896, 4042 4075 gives 1.16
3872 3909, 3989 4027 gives 1.19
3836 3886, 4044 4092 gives 1.12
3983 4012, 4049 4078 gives 1.00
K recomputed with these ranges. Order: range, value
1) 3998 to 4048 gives 118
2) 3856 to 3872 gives 109.6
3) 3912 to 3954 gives 109.7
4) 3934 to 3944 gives 97.33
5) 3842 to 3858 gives 111.4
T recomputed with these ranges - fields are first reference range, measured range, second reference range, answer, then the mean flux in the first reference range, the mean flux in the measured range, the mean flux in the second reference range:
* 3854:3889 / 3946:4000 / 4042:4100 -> 0.12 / 102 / 96.5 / 113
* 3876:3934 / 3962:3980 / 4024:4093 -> 0.35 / 93.6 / 74.3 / 114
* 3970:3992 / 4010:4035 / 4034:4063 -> -0.06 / 99.5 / 116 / 116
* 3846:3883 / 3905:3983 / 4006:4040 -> 0.25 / 106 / 88.4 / 116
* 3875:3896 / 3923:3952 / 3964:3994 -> 0.15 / 92.7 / 80.3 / 91.4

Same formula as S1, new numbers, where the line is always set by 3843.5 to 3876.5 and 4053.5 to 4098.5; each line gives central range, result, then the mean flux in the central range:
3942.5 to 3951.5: 0.7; 101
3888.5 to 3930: 4.0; 97.7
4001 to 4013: -0.5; 115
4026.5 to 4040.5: -0.4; 115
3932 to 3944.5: 4.6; 68.7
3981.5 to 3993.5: -0.2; 113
